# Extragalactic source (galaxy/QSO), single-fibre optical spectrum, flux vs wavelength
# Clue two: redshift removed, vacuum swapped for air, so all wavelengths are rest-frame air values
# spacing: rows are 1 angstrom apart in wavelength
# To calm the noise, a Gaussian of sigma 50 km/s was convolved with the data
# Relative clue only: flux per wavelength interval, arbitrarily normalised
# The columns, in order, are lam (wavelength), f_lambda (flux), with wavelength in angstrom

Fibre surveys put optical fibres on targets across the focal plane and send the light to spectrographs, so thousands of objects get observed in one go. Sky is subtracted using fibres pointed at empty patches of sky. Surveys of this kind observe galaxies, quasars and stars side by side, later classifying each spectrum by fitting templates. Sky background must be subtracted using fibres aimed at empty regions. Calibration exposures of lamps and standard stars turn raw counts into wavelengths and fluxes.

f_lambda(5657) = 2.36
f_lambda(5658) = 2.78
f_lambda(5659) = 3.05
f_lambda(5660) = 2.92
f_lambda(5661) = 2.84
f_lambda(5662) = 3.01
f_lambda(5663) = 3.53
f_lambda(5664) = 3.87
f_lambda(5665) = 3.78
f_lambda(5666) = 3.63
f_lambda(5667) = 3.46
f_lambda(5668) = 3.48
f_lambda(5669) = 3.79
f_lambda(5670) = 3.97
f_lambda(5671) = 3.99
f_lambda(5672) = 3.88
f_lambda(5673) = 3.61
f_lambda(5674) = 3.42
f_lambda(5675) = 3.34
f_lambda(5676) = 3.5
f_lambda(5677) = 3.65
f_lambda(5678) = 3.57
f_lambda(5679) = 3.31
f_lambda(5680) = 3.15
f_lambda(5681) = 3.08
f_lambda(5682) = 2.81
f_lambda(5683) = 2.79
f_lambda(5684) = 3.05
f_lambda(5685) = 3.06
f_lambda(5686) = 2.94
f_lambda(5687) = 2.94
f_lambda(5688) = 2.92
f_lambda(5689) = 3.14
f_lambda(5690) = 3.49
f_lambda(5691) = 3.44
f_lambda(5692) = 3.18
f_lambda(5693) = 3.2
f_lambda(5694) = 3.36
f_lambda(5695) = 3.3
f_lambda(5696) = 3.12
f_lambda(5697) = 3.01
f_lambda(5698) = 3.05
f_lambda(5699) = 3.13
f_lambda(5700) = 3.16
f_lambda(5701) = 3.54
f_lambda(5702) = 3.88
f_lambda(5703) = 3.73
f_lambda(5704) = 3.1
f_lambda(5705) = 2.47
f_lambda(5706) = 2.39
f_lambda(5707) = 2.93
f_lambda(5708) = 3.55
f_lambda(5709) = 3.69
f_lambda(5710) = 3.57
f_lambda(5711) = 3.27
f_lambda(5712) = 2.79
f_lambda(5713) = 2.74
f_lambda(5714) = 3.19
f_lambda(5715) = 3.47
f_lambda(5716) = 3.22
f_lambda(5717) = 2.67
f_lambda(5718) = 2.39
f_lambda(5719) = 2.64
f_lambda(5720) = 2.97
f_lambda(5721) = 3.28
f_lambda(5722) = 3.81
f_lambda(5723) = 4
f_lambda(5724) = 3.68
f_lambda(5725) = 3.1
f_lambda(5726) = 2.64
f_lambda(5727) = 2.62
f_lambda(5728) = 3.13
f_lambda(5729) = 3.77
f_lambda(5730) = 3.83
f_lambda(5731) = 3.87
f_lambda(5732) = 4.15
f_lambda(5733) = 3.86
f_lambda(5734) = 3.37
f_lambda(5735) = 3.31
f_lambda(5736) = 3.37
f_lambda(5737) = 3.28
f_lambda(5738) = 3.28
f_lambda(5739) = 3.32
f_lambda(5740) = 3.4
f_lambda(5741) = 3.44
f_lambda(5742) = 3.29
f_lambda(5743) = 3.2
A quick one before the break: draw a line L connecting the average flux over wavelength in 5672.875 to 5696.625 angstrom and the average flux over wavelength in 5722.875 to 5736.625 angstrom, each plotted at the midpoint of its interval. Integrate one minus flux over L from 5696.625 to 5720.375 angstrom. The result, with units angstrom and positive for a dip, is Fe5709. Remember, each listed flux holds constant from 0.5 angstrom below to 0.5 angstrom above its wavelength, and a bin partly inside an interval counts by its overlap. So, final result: 1.7 angstrom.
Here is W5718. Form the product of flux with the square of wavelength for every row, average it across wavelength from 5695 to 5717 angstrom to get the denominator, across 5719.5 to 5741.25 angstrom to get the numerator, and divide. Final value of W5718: 1.09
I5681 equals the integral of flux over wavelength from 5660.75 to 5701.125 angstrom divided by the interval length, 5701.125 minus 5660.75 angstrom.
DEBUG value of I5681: 3.33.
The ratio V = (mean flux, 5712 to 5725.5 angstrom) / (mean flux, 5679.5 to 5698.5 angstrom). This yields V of 1.0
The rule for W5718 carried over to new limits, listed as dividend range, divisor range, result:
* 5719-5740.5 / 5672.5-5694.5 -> 1.08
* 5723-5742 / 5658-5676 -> 1.01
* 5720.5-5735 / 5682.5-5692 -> 1.15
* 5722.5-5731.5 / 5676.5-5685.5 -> 1.09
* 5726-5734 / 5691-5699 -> 1.12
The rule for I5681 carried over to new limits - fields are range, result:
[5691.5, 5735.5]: 3.25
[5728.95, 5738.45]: 3.6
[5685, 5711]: 3.21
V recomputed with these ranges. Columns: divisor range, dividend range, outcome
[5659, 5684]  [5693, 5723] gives 0.93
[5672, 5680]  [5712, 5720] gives 0.83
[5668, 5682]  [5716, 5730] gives 0.90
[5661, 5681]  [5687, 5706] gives 0.90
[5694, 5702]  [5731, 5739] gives 1.09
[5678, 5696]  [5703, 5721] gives 0.97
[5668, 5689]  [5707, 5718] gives 0.95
